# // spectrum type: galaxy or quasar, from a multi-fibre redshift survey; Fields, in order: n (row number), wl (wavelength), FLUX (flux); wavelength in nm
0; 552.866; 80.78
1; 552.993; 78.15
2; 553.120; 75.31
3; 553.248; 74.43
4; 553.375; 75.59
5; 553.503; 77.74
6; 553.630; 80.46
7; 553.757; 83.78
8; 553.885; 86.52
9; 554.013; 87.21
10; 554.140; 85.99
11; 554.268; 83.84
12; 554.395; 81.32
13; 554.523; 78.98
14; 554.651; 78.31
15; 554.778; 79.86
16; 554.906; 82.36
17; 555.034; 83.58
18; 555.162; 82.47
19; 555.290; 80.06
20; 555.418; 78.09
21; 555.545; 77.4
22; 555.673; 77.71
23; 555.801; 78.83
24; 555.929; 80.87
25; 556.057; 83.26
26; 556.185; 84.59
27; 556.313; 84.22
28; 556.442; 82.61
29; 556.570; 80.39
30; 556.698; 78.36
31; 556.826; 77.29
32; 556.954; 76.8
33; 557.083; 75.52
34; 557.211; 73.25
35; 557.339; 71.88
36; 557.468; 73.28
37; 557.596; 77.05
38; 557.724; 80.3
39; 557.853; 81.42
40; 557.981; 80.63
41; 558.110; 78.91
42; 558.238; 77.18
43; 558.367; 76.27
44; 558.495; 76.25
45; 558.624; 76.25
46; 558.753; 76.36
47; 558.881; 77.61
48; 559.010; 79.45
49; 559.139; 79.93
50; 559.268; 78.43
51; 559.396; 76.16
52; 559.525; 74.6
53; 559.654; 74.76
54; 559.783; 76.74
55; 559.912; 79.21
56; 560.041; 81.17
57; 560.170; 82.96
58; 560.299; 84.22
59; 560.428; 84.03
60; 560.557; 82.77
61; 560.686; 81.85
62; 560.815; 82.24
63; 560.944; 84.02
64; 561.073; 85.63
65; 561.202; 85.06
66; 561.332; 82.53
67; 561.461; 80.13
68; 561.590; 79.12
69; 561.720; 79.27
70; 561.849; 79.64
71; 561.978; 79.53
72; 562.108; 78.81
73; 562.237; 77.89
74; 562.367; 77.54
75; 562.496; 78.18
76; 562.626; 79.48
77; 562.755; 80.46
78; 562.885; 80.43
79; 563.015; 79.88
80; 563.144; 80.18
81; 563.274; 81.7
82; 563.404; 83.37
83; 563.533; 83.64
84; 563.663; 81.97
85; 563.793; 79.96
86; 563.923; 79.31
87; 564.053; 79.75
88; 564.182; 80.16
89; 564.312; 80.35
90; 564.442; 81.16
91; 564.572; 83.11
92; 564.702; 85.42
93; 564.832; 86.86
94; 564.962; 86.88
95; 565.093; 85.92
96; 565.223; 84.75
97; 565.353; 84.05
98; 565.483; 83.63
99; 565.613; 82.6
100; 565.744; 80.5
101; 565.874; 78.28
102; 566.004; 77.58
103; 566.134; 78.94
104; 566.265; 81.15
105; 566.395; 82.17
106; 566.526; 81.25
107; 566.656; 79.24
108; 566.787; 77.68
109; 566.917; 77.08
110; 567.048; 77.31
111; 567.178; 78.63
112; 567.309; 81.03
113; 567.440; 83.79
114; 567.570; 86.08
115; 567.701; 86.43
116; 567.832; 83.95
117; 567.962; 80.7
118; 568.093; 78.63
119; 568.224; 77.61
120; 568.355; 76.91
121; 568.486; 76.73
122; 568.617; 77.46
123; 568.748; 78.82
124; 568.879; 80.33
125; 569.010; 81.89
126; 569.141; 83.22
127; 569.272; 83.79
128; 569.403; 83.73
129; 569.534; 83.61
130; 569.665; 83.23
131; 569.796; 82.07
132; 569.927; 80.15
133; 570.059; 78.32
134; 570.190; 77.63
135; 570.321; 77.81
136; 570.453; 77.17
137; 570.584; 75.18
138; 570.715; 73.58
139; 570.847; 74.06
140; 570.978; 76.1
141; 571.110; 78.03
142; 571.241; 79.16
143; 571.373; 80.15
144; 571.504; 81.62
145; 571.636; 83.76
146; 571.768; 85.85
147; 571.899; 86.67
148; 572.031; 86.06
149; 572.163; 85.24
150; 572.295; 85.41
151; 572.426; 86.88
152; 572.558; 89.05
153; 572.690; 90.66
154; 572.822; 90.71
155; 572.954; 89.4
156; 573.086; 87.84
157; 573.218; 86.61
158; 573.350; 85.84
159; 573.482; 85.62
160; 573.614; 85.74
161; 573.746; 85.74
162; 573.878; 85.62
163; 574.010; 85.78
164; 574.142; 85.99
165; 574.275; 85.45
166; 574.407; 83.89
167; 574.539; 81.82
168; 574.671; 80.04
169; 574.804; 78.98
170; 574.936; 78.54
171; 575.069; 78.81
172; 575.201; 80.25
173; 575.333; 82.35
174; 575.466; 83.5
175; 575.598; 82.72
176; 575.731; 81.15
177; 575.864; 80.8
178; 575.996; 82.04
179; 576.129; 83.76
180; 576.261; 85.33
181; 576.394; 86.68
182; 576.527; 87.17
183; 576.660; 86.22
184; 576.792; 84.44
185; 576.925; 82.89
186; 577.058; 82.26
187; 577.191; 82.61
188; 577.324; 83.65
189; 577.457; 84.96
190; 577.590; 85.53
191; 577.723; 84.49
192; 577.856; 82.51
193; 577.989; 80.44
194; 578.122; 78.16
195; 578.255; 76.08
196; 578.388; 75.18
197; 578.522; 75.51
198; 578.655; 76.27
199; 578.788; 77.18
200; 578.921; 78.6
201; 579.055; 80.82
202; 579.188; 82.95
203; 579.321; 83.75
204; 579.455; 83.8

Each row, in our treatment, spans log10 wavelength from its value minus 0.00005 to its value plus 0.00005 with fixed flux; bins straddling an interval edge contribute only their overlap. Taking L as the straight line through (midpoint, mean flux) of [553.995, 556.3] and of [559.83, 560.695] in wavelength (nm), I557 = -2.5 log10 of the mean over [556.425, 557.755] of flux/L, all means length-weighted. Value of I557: 0.07 mag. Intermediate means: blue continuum 81.4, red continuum 82.2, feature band 76.7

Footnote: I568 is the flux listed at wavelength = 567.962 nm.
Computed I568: 80.7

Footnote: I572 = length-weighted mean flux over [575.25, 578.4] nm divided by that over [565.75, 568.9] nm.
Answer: 1.04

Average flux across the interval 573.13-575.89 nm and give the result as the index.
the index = 83.2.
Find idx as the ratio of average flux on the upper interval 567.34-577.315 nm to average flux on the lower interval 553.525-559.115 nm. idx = 1.04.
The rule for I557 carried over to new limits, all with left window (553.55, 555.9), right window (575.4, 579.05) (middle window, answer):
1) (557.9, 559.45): 0.050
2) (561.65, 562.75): 0.037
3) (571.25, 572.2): -0.027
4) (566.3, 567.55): 0.021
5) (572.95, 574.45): -0.055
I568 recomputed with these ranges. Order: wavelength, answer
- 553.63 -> 80.46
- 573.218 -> 86.61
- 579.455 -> 83.8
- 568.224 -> 77.61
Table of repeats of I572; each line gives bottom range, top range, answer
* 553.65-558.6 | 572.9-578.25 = 1.05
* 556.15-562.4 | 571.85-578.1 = 1.06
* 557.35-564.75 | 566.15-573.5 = 1.02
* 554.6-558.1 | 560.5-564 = 1.02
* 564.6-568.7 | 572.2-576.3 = 1.04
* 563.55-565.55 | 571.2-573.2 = 1.04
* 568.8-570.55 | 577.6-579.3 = 0.98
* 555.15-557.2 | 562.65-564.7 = 1.02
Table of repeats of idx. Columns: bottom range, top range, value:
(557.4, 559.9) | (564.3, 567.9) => 1.06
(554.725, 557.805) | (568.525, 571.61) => 1.00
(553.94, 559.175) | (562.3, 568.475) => 1.02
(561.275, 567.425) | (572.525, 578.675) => 1.03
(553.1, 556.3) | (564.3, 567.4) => 1.01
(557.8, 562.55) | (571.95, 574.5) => 1.09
